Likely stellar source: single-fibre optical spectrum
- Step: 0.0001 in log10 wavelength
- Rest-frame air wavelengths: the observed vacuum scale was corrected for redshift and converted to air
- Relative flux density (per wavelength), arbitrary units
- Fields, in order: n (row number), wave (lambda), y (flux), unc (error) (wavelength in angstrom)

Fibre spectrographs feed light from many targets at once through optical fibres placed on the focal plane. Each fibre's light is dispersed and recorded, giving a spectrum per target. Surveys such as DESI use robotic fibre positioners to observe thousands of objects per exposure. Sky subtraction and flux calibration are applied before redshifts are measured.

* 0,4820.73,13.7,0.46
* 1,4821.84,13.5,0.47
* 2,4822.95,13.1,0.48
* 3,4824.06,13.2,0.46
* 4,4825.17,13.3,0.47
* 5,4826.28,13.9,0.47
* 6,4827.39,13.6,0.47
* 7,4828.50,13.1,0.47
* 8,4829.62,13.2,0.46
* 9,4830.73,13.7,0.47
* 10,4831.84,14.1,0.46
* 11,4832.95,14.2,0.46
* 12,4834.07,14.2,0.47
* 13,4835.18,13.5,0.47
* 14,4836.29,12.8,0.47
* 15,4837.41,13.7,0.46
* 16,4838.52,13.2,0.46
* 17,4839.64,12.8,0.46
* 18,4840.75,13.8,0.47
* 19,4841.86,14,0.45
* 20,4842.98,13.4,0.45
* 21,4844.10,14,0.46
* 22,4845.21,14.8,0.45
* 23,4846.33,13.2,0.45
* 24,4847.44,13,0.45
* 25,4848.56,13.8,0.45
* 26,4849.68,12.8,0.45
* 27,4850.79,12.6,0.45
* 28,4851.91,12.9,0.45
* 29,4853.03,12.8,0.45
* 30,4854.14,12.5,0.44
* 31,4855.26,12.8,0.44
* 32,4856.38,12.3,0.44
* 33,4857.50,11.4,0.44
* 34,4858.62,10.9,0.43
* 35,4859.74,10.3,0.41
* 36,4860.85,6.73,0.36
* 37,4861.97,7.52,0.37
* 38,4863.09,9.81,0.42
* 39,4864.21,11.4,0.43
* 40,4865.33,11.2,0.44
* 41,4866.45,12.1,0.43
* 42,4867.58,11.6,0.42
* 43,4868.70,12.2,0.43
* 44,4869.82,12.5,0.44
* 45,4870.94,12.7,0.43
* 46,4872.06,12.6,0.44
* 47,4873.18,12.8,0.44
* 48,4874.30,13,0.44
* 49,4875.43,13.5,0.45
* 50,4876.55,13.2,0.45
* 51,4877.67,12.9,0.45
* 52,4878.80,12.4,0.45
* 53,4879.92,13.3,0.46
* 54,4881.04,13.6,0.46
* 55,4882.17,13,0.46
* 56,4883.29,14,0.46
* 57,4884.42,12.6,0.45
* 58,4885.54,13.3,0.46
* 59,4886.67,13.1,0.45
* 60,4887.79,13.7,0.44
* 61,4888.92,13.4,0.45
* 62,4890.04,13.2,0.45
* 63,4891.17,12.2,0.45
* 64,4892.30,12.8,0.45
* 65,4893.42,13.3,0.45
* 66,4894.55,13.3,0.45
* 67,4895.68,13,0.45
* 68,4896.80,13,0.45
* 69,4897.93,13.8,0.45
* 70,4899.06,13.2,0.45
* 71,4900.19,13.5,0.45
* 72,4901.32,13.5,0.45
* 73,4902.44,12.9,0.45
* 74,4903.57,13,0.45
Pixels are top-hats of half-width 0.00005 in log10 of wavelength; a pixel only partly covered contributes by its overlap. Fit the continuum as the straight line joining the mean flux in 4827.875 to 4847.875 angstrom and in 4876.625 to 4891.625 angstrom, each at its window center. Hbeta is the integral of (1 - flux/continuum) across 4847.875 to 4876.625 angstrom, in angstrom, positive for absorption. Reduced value 3.29 angstrom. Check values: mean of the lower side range 13.6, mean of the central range 11.8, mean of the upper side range 13.1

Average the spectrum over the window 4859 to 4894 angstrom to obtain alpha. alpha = 12.3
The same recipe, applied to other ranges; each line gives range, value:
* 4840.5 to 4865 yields 12.1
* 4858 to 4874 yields 11.1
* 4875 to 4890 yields 13.2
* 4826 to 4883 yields 12.7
